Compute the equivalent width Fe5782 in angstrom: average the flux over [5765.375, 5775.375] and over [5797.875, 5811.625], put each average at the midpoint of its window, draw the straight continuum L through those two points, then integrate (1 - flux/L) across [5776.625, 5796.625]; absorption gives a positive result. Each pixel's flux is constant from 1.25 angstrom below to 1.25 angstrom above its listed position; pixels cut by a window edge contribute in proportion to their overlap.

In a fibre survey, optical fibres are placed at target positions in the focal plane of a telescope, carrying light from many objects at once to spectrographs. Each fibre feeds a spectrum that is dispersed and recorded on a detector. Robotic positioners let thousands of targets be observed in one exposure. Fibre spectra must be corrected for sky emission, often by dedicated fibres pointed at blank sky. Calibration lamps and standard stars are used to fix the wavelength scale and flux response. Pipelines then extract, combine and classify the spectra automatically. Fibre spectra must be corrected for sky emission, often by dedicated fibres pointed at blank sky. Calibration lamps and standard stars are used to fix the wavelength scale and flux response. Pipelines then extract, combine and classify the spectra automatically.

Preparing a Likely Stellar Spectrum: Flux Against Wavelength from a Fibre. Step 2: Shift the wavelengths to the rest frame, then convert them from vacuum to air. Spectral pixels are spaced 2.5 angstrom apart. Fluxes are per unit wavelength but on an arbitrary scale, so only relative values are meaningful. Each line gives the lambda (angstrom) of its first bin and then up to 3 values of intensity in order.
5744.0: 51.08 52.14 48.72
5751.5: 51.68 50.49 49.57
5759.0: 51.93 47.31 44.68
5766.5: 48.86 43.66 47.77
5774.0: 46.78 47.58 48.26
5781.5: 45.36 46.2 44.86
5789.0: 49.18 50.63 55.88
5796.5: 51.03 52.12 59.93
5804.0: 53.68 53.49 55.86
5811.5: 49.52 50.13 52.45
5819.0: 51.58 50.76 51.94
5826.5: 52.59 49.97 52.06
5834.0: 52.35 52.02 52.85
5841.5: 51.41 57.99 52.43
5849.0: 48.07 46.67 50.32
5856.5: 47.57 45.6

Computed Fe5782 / 0.7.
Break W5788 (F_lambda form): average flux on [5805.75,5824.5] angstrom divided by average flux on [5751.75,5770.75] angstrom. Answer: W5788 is 1.08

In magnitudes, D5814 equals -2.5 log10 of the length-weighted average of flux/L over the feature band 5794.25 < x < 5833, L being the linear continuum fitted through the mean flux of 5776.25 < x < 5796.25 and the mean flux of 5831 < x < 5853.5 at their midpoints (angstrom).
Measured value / -0.05 mag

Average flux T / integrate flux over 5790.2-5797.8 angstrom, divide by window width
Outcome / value 52.5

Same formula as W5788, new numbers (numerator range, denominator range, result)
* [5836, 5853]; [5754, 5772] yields 1.08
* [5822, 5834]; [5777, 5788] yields 1.11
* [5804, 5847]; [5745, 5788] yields 1.09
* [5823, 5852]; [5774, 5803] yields 1.04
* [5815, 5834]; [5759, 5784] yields 1.10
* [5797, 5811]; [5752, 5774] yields 1.13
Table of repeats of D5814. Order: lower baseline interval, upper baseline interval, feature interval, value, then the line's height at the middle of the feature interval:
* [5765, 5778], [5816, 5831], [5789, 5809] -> -0.09 mag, 49.4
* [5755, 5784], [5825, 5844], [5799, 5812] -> -0.09 mag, 50.1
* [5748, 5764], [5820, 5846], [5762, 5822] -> 0.02 mag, 50.9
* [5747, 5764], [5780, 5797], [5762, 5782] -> 0.06 mag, 49.3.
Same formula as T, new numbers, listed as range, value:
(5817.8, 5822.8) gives 51.2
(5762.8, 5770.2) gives 45.8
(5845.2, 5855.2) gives 49.4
